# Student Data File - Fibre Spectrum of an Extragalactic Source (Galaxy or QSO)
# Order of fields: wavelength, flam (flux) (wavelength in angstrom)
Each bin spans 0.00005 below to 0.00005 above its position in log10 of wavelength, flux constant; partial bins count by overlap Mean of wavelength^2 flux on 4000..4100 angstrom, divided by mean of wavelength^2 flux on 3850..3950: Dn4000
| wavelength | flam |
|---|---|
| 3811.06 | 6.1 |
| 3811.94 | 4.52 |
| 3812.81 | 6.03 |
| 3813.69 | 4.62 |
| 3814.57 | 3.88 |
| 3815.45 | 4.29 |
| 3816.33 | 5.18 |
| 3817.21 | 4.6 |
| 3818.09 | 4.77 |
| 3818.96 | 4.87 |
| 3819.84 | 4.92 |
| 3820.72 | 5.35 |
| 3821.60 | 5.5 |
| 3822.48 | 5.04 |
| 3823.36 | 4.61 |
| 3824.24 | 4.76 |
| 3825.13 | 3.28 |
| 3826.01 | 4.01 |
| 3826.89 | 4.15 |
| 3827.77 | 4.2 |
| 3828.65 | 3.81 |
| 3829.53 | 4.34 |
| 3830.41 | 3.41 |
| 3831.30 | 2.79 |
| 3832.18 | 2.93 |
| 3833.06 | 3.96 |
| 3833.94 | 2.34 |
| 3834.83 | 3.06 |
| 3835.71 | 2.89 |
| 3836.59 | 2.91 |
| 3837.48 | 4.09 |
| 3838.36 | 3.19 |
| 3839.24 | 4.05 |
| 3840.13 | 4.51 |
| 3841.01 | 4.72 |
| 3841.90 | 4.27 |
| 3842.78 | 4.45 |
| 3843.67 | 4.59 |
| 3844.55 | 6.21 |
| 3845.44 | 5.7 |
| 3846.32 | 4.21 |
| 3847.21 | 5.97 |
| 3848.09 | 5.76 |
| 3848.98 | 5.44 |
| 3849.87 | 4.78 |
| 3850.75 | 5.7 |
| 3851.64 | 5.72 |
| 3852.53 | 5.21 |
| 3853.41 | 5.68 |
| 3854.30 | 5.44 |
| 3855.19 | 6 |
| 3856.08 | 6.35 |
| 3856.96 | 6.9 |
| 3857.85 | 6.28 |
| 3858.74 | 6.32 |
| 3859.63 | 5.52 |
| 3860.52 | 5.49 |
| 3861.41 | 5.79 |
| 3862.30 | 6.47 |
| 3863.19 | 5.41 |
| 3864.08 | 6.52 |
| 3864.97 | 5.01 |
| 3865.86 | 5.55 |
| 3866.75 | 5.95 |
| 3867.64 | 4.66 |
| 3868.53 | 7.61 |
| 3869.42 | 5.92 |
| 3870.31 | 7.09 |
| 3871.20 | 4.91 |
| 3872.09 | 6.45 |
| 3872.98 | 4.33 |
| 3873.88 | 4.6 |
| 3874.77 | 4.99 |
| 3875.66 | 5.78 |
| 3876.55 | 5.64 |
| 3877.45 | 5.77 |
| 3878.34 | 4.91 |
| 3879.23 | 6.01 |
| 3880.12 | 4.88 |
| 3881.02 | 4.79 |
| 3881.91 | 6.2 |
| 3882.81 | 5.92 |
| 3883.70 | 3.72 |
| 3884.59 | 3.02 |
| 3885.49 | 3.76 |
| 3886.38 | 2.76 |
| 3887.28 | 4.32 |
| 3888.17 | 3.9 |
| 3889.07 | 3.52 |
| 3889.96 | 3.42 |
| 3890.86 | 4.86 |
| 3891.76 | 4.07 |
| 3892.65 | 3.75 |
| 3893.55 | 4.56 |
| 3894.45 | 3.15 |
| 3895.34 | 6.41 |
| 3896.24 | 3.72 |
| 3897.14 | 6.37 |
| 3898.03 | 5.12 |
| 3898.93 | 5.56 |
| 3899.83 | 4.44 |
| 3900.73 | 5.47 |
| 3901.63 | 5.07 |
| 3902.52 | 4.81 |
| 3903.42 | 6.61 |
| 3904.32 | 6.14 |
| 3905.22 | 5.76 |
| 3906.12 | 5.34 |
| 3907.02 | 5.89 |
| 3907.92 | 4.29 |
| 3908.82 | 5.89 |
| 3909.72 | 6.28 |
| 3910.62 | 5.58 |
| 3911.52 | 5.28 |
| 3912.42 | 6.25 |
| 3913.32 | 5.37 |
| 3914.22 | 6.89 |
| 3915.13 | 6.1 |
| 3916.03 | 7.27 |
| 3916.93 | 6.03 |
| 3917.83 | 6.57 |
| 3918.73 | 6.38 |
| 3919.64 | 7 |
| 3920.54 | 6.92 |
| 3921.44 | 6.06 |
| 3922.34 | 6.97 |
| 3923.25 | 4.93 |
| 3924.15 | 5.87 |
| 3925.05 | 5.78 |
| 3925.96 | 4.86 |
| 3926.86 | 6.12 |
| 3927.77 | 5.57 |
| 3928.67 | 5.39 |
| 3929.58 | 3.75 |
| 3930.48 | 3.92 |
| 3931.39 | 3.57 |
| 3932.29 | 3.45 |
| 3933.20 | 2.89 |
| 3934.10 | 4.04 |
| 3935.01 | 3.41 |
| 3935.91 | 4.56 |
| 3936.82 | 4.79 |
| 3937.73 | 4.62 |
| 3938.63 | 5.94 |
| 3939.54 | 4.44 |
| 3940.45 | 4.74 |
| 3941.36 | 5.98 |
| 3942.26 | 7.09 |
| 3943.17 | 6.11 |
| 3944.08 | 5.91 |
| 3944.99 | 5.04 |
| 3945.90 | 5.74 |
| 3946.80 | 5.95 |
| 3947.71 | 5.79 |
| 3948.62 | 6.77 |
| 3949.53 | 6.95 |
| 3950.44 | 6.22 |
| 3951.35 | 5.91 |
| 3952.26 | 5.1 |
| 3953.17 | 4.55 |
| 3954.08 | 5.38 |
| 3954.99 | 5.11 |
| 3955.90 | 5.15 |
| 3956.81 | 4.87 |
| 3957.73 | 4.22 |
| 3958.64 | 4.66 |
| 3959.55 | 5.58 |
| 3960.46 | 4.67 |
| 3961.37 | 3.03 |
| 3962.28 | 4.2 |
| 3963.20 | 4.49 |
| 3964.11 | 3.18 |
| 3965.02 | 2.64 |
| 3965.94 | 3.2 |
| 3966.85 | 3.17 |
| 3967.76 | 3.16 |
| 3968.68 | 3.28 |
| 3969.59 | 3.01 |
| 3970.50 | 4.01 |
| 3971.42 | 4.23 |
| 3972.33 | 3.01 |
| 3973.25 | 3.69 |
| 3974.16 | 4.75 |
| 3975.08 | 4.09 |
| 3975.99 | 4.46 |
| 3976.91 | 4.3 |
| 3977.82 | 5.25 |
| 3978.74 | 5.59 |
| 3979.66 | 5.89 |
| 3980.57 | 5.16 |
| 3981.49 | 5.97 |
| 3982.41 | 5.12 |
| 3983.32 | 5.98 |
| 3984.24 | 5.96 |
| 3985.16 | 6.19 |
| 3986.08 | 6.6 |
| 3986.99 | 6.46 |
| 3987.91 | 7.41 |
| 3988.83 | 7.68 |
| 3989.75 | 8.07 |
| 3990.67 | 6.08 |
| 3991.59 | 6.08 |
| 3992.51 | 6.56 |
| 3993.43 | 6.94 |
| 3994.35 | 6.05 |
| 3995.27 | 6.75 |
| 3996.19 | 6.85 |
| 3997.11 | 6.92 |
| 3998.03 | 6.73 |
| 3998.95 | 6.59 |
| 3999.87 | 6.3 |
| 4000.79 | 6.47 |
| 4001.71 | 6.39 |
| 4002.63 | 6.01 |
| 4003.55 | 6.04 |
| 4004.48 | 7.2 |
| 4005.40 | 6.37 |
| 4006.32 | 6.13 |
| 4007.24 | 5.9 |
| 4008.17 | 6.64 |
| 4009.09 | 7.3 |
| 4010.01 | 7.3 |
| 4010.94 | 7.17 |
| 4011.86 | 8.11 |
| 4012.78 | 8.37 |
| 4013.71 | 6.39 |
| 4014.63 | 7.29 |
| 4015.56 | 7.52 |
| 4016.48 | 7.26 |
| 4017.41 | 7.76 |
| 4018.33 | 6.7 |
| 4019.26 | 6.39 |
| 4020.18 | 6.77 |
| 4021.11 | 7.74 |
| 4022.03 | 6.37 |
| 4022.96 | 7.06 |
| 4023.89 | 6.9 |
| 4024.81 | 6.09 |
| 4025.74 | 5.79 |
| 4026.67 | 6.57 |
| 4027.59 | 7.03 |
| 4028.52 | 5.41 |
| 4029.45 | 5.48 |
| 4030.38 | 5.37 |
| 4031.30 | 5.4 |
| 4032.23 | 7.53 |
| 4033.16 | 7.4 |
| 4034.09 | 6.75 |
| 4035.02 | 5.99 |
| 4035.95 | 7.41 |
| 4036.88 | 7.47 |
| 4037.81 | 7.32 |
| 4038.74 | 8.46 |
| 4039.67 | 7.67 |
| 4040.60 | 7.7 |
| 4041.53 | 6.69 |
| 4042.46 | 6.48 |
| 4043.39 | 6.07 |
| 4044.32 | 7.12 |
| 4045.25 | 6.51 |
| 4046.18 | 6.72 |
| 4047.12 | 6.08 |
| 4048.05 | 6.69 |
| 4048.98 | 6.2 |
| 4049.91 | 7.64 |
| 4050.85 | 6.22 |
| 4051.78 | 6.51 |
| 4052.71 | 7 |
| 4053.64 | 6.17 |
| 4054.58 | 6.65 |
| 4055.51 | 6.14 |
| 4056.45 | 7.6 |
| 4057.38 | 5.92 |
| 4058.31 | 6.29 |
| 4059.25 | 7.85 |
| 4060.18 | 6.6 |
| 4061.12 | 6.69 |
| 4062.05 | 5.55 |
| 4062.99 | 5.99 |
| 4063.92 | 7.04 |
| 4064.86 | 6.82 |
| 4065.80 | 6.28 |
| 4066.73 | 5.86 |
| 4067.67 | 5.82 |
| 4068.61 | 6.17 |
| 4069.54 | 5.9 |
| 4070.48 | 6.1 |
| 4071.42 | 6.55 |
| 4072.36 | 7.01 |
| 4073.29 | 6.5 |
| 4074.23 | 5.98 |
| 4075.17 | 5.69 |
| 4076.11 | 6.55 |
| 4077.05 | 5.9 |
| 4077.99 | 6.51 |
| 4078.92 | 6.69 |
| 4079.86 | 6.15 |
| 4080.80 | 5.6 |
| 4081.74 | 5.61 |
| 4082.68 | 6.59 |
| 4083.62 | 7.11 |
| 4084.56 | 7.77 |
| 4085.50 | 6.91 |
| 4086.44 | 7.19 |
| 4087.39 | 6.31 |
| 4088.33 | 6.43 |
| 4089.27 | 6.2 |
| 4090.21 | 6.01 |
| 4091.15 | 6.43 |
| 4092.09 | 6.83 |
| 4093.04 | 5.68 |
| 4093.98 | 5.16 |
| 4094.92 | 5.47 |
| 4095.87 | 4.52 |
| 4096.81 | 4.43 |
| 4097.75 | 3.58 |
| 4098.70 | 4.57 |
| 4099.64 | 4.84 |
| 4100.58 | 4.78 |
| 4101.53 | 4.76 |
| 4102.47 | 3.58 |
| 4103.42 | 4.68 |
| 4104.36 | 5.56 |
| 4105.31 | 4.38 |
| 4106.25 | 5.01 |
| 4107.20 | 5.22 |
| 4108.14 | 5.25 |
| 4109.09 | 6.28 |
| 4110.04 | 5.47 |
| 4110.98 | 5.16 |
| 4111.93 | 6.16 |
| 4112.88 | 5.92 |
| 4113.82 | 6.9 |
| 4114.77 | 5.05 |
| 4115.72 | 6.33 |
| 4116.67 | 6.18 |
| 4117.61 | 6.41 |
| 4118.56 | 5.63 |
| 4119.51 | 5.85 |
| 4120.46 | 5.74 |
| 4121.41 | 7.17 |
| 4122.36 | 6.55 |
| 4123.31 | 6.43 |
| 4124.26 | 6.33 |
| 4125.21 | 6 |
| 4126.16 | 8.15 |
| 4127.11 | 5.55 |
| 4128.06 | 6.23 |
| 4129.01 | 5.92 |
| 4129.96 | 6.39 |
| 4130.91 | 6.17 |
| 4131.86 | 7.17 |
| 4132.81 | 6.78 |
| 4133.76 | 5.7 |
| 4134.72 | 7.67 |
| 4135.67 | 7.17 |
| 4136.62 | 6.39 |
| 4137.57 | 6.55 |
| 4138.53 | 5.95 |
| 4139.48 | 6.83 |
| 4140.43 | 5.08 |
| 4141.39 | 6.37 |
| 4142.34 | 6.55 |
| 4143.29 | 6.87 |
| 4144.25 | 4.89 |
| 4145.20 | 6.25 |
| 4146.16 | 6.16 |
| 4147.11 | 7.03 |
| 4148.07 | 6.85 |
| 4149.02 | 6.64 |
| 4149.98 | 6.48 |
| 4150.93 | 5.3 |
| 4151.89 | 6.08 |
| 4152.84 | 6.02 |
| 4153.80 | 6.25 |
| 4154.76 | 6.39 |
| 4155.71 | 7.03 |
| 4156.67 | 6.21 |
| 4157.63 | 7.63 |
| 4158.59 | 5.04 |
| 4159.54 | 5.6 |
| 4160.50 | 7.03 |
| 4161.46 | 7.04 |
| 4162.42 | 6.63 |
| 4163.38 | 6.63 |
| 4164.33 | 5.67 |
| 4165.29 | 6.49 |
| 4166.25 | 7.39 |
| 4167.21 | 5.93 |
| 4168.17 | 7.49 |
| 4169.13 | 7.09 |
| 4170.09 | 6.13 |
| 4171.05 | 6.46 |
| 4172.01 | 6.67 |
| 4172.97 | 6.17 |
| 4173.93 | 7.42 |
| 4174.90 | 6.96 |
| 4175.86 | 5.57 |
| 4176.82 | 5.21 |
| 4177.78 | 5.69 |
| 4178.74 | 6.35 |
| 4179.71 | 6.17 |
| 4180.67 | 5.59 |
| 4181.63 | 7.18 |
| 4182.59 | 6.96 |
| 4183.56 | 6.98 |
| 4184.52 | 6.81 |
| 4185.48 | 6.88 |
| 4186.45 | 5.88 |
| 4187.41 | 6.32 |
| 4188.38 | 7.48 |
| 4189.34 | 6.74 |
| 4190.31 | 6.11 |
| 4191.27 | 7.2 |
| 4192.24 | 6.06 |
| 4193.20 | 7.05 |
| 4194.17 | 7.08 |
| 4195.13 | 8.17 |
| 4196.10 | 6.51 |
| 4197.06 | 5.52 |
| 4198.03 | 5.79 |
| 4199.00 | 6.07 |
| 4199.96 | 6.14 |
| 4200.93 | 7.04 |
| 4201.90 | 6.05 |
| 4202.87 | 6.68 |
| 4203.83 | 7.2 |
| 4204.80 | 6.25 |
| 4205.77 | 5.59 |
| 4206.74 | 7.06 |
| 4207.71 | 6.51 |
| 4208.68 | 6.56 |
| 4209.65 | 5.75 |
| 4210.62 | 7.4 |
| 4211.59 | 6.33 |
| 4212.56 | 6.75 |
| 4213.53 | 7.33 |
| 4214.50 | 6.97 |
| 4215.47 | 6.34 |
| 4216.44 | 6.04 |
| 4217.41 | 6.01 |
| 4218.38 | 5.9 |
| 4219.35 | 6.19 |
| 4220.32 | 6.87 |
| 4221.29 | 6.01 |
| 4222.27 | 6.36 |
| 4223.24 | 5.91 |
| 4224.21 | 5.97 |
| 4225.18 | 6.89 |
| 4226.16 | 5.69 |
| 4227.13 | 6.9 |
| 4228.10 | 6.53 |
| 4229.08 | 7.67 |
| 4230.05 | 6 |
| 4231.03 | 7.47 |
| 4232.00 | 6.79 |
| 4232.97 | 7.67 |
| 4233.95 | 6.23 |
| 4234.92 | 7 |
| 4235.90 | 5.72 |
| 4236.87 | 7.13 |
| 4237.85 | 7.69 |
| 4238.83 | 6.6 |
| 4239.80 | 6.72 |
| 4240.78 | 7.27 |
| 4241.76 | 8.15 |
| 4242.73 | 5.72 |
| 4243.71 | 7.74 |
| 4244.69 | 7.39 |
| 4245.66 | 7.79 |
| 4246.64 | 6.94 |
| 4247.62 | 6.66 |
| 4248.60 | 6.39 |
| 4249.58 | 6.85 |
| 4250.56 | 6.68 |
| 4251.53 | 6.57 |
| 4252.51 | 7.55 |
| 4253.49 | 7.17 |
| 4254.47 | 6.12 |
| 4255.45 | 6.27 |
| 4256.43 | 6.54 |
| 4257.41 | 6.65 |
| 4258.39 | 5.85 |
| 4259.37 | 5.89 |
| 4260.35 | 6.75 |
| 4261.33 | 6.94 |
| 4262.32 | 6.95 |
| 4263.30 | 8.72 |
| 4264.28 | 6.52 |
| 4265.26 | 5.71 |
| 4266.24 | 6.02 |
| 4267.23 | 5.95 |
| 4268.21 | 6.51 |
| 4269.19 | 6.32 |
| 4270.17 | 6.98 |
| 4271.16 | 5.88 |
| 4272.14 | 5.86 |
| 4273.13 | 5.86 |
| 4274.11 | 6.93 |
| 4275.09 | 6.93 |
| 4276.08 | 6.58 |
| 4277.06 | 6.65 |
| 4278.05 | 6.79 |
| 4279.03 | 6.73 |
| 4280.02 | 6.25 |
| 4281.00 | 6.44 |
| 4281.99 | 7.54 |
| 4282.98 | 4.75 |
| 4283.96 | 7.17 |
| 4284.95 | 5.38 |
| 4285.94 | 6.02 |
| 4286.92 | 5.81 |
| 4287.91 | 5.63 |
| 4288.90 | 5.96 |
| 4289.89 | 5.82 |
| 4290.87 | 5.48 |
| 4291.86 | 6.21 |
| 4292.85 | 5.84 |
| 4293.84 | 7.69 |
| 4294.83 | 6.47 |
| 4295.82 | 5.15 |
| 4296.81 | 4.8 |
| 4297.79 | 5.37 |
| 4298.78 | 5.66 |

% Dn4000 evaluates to 1.30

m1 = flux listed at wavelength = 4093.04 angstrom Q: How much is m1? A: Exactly 5.68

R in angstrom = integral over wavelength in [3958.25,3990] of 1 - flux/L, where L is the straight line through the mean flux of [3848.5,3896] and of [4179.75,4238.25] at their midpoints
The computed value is 4.8 angstrom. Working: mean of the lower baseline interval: 5.22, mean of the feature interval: 4.79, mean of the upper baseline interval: 6.58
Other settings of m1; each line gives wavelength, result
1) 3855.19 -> 6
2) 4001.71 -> 6.39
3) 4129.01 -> 5.92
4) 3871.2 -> 4.91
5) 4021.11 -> 7.74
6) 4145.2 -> 6.25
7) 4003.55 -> 6.04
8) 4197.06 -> 5.52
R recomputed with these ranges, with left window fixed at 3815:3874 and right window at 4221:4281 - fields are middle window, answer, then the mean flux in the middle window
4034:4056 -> -3.90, 6.82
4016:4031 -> -2.18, 6.54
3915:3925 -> -2.08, 6.36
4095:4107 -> 2.85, 4.6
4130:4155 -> -0.64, 6.37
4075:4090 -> -1.27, 6.46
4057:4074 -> -1.45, 6.38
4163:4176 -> -0.57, 6.6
